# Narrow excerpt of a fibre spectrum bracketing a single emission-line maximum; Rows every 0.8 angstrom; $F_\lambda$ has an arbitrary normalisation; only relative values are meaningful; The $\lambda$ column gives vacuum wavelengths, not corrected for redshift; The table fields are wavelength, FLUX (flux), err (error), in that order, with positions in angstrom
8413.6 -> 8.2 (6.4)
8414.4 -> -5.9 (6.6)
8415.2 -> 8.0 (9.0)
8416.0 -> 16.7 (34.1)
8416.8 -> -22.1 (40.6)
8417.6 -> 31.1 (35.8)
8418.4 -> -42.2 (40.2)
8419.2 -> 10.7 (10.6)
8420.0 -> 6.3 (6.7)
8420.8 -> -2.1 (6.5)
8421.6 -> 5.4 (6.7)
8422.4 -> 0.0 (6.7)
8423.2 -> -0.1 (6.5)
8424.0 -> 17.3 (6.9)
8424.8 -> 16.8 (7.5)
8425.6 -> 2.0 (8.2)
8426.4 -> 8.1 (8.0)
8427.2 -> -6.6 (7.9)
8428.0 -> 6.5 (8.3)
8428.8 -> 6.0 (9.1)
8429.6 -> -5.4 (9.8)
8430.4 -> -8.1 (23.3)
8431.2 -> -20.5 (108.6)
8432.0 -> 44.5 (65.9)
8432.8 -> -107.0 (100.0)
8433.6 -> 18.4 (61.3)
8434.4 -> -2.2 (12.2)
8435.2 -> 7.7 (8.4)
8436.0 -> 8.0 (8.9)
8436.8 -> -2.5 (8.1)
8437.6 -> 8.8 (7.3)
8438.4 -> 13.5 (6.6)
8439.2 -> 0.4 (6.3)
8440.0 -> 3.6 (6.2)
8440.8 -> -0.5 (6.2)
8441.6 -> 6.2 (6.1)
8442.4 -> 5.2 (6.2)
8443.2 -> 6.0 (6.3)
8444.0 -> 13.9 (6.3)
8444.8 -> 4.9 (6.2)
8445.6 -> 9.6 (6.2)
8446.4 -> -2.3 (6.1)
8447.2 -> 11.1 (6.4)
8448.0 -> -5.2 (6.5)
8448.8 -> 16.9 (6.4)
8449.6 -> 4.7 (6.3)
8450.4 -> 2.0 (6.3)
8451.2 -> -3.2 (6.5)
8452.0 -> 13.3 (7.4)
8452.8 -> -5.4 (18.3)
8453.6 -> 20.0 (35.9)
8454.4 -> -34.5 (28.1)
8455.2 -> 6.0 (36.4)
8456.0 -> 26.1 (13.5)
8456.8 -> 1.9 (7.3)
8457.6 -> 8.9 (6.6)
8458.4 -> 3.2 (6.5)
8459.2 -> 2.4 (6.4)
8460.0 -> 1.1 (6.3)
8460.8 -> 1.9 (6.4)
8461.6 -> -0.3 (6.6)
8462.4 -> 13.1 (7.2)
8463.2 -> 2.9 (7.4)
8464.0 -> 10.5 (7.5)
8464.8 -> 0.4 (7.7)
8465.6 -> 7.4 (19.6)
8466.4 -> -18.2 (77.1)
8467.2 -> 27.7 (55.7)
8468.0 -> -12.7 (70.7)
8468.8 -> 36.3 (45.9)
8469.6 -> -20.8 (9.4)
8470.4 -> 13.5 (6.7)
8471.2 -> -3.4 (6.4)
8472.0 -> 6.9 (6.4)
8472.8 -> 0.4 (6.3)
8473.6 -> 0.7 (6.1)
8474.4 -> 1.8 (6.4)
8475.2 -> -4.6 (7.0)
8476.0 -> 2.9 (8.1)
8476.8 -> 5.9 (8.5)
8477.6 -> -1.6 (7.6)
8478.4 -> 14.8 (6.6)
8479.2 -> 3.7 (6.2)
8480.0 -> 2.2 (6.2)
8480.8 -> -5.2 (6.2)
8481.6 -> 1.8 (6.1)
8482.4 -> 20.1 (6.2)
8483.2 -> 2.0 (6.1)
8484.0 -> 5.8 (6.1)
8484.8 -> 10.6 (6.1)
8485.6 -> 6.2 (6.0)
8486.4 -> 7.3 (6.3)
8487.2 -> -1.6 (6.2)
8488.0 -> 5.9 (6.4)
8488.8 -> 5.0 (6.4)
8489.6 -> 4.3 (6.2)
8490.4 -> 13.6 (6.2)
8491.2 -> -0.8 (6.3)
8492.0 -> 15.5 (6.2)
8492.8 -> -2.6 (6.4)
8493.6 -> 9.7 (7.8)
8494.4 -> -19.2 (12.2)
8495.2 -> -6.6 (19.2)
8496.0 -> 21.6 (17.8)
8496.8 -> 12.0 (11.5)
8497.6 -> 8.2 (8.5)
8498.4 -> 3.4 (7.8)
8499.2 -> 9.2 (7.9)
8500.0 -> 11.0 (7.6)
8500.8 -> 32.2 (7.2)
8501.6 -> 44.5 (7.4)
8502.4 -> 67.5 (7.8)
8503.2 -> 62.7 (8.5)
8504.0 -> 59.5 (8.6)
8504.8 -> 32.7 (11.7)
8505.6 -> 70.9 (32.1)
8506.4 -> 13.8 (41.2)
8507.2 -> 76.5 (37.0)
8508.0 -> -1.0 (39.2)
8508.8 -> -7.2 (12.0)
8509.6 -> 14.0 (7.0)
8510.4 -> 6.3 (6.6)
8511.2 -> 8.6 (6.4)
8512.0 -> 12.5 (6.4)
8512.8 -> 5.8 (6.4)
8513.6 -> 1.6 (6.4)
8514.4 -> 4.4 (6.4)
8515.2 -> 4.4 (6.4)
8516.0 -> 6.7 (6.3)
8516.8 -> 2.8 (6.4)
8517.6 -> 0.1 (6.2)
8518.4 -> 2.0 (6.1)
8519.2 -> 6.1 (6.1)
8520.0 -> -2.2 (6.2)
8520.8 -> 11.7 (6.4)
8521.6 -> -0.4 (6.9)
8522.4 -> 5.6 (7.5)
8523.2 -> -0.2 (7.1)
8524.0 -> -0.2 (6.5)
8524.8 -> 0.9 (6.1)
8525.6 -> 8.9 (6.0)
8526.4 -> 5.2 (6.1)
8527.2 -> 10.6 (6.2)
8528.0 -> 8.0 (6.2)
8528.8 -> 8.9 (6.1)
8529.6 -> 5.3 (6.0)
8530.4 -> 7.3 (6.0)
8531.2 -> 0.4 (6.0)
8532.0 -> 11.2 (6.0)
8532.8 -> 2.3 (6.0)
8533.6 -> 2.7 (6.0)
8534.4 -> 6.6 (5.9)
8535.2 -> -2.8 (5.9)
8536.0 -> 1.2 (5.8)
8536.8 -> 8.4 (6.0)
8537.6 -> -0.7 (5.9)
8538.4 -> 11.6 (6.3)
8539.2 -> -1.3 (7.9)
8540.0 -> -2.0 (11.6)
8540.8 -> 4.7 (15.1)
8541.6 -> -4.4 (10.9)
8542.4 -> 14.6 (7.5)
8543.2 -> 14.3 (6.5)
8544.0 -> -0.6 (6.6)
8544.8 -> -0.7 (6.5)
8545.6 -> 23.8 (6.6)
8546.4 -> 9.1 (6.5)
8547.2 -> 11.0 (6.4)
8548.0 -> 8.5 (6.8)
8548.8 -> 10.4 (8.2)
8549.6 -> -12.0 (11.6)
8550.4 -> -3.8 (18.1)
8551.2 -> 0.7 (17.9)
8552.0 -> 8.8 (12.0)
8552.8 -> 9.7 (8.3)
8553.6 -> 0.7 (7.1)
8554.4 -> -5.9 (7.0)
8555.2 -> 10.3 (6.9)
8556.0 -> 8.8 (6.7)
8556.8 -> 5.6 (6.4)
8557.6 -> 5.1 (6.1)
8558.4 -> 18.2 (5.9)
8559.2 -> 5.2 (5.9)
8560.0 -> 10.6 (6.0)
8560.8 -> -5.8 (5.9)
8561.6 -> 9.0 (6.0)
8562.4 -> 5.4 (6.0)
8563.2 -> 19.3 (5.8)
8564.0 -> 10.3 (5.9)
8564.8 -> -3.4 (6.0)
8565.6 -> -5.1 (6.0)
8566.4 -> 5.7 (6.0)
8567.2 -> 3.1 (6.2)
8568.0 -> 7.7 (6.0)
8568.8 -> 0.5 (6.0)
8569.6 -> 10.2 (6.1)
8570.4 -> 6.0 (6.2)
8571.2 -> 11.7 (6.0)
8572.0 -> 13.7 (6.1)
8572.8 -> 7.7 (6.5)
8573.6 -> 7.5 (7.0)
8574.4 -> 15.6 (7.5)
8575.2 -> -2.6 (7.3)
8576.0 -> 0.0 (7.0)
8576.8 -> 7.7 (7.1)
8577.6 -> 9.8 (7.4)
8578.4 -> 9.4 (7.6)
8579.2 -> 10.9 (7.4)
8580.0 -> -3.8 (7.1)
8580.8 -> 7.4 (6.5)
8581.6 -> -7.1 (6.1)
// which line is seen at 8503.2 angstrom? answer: H-gamma 4340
